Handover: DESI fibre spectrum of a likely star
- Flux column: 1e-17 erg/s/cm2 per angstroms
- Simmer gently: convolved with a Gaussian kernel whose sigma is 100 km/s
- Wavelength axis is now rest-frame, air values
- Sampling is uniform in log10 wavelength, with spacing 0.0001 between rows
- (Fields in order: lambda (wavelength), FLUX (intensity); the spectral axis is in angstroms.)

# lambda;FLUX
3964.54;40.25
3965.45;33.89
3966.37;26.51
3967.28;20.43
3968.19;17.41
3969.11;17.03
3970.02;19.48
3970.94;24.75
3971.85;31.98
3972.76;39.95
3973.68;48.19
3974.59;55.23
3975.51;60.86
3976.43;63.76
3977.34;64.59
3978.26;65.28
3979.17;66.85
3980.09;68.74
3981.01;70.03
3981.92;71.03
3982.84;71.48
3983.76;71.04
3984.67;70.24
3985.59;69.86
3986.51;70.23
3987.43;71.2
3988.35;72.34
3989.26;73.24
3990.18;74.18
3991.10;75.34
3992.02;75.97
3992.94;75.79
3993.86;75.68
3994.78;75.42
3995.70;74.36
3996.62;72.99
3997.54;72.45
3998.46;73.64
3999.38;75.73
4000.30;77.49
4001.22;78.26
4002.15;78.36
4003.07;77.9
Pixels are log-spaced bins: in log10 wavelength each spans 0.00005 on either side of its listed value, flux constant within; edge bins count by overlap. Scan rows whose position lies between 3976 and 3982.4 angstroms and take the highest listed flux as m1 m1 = 71.03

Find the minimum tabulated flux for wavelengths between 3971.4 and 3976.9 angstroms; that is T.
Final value 31.98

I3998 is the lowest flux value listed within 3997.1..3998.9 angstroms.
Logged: 72.45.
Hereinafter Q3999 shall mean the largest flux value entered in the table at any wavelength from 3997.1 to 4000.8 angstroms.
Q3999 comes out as 77.49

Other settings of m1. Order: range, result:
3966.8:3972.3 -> 31.98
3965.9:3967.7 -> 26.51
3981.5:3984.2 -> 71.48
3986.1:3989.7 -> 73.24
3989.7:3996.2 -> 75.97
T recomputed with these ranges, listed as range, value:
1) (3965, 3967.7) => 20.43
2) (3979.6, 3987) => 68.74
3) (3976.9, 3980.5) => 64.59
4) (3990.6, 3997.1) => 72.99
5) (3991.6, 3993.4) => 75.79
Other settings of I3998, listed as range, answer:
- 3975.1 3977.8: 60.86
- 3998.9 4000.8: 75.73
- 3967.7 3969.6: 17.03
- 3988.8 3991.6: 73.24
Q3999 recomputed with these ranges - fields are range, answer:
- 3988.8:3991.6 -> 75.34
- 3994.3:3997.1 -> 75.42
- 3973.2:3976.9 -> 63.76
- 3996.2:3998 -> 72.99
